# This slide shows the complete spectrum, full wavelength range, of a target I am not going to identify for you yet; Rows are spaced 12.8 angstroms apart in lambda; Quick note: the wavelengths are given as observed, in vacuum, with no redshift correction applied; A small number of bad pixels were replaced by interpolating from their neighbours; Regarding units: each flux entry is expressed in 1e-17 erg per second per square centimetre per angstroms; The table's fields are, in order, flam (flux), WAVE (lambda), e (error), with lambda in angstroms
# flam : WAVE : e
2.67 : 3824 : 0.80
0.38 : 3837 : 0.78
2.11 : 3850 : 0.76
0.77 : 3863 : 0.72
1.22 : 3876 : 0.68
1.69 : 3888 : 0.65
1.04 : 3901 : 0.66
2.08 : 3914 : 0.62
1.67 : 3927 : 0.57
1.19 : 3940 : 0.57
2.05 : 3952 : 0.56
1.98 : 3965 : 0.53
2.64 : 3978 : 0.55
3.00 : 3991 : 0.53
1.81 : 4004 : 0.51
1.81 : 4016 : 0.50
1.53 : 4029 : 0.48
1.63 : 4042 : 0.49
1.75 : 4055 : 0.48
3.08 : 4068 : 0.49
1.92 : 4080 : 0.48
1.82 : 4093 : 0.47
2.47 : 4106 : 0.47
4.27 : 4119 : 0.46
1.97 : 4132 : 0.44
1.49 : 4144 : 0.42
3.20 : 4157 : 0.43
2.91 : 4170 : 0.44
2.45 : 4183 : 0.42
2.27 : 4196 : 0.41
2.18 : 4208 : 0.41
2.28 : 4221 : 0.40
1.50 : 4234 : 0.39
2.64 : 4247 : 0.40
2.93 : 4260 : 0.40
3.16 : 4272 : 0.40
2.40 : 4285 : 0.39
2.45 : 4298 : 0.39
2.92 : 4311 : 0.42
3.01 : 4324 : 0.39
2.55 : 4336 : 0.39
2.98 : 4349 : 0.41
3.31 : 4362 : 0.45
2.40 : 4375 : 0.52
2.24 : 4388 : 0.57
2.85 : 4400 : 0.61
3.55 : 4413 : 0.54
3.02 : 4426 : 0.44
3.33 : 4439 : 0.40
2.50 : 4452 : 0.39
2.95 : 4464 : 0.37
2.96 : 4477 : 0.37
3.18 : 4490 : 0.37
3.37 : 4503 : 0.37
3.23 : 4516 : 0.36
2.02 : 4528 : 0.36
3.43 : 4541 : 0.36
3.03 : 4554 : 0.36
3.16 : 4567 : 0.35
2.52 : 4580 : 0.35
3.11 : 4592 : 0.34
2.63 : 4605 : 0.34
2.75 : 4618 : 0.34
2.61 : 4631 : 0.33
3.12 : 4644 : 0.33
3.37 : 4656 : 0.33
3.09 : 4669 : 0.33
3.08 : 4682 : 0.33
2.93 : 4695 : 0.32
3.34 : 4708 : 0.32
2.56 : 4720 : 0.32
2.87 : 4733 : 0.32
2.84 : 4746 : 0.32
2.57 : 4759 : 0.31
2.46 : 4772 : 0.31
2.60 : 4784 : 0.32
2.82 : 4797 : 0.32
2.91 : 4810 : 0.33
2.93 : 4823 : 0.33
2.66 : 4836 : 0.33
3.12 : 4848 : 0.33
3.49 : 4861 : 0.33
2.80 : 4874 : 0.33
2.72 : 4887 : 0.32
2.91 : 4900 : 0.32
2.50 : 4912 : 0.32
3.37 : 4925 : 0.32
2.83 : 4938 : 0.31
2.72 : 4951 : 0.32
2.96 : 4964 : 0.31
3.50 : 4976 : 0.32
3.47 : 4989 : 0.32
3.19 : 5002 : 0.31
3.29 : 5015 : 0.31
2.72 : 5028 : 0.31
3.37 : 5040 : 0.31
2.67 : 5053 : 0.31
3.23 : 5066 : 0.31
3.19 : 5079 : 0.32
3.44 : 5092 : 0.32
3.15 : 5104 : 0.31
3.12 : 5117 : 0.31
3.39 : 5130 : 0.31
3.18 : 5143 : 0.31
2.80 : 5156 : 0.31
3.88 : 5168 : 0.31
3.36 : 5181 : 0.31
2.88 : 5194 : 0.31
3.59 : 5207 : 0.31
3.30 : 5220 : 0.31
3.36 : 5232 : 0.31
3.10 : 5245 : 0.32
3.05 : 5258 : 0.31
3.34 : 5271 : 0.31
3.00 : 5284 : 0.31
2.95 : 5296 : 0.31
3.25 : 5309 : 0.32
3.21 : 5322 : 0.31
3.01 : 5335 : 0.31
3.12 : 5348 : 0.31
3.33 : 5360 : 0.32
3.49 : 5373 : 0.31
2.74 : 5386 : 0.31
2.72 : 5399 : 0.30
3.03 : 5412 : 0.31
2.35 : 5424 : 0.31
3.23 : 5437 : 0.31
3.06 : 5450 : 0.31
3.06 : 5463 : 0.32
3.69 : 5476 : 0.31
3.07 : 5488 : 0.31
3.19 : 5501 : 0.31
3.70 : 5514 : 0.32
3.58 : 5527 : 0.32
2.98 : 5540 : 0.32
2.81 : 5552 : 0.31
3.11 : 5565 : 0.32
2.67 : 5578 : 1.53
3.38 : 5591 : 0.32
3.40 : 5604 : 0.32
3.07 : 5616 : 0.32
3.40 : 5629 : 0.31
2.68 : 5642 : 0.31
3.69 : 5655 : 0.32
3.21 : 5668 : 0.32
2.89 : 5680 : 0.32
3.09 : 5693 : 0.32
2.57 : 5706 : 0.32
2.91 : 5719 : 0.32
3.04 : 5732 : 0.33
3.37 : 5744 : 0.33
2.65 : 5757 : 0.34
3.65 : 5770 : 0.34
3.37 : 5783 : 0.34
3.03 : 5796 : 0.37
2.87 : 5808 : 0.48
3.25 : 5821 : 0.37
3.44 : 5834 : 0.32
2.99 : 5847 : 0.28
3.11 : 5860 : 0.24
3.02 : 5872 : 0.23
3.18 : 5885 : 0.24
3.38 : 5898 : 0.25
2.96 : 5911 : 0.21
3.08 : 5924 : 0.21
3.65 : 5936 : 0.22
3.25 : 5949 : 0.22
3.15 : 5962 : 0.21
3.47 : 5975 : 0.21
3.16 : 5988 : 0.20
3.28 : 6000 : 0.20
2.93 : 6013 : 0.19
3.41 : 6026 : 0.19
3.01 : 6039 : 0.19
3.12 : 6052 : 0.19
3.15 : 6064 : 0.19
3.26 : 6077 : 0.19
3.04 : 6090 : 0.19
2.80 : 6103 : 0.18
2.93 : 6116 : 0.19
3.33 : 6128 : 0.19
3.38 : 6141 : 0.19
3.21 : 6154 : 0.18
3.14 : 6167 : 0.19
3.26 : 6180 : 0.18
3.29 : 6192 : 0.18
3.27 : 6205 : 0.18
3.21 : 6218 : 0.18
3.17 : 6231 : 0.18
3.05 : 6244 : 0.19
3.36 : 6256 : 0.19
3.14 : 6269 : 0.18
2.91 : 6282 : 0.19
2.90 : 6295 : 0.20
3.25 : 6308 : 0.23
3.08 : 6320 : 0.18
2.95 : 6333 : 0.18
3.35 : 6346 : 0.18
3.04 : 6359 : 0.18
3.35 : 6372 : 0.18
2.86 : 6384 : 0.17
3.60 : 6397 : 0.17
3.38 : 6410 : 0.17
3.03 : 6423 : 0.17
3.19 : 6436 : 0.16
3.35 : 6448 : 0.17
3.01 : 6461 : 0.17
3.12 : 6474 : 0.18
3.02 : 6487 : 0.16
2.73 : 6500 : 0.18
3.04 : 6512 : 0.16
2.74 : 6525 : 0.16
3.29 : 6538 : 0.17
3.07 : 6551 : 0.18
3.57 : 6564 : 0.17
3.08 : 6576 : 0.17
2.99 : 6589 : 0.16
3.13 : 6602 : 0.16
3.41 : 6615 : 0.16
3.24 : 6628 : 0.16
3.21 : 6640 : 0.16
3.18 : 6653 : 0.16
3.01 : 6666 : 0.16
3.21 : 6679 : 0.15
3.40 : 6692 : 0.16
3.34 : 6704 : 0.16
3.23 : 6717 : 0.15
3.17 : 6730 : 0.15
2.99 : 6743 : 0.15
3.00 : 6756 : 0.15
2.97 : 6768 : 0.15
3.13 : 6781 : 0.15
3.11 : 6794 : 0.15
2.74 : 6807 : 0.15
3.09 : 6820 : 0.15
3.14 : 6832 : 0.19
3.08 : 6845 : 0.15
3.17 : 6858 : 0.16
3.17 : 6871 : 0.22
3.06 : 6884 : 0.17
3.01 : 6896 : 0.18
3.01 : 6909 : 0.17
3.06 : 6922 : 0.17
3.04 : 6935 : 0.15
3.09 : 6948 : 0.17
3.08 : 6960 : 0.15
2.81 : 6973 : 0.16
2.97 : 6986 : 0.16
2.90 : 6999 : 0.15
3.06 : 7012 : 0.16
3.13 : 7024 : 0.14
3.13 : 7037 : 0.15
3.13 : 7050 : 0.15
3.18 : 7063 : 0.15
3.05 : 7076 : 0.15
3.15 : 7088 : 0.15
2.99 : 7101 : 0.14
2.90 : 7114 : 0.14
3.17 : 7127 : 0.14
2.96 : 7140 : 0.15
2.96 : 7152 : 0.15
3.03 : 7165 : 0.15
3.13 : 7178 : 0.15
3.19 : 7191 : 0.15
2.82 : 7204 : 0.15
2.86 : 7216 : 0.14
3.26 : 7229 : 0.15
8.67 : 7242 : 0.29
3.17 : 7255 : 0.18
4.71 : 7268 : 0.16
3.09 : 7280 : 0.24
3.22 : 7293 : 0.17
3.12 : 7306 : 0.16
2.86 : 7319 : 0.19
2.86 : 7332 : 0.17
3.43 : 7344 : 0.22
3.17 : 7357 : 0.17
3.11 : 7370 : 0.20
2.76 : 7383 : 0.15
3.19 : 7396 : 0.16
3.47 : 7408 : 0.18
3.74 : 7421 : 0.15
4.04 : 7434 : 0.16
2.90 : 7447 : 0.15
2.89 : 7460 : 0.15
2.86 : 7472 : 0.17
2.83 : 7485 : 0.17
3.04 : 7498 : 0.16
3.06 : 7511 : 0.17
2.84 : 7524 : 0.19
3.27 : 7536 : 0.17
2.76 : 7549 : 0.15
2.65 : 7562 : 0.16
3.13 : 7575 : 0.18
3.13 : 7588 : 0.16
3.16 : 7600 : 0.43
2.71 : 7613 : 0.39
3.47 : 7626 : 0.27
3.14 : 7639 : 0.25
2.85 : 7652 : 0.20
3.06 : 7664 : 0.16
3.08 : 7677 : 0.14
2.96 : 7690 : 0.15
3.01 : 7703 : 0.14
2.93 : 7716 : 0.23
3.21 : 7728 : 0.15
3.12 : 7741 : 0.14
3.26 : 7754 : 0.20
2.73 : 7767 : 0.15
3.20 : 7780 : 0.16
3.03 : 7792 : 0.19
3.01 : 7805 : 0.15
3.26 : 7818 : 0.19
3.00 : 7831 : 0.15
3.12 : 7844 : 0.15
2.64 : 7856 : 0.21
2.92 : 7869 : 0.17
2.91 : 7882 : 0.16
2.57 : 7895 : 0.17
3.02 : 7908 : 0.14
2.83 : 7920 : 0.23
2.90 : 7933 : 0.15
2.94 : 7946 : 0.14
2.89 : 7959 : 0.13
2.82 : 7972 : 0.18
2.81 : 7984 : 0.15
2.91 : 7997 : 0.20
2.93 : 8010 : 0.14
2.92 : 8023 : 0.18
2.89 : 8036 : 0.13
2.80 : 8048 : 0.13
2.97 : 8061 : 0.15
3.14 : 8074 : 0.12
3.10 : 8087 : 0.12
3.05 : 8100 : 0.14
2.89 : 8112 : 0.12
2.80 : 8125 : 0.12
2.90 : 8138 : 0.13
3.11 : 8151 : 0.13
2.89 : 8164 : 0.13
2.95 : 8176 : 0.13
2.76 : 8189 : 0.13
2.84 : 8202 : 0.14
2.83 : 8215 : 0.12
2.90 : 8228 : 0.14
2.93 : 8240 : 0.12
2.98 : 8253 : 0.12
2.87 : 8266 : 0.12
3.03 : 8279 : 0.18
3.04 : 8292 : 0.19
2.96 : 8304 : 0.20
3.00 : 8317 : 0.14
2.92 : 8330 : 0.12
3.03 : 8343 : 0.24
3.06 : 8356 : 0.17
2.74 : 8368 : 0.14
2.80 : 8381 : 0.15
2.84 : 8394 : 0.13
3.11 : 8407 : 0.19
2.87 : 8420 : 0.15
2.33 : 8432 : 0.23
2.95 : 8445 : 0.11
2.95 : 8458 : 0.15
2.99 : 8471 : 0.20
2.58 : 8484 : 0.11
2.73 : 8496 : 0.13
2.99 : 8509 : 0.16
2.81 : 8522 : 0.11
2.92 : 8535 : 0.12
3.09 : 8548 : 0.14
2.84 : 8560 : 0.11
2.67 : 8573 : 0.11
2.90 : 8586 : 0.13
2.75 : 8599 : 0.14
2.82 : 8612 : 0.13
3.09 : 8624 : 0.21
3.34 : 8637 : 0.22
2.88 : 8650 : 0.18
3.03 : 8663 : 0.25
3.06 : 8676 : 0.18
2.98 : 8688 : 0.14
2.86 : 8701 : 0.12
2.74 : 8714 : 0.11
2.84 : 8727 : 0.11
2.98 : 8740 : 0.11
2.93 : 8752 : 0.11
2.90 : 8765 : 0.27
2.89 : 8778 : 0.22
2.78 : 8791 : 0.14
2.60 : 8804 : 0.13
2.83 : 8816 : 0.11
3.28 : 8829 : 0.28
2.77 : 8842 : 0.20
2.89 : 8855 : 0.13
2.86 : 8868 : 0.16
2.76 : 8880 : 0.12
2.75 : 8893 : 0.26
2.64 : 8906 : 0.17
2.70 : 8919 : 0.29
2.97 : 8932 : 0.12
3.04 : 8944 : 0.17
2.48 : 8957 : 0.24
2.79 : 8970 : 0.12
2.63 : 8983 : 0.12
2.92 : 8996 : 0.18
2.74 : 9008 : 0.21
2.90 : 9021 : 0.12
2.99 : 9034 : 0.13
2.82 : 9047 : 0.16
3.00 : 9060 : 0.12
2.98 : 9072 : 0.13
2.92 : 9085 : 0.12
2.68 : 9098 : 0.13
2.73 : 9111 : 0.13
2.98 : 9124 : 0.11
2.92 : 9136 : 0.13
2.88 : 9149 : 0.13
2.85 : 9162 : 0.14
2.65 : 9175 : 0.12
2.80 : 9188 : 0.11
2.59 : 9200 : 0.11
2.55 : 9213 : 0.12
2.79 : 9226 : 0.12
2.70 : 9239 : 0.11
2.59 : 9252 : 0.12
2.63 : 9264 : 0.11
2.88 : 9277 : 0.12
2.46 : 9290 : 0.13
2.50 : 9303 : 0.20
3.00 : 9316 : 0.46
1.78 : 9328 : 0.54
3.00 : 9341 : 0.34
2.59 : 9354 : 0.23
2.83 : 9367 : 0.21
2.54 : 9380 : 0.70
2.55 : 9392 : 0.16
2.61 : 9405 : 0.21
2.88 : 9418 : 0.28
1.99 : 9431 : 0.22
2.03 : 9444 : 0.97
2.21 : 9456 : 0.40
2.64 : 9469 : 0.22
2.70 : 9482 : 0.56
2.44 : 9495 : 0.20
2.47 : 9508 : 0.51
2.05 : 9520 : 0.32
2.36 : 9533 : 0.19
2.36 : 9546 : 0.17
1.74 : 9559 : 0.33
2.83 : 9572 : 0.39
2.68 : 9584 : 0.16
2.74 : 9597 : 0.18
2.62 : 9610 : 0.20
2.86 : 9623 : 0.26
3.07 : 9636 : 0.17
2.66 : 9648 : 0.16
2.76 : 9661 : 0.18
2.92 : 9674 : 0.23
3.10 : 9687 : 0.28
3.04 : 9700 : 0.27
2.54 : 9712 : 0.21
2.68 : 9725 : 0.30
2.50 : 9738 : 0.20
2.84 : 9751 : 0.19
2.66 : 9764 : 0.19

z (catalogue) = 0.104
